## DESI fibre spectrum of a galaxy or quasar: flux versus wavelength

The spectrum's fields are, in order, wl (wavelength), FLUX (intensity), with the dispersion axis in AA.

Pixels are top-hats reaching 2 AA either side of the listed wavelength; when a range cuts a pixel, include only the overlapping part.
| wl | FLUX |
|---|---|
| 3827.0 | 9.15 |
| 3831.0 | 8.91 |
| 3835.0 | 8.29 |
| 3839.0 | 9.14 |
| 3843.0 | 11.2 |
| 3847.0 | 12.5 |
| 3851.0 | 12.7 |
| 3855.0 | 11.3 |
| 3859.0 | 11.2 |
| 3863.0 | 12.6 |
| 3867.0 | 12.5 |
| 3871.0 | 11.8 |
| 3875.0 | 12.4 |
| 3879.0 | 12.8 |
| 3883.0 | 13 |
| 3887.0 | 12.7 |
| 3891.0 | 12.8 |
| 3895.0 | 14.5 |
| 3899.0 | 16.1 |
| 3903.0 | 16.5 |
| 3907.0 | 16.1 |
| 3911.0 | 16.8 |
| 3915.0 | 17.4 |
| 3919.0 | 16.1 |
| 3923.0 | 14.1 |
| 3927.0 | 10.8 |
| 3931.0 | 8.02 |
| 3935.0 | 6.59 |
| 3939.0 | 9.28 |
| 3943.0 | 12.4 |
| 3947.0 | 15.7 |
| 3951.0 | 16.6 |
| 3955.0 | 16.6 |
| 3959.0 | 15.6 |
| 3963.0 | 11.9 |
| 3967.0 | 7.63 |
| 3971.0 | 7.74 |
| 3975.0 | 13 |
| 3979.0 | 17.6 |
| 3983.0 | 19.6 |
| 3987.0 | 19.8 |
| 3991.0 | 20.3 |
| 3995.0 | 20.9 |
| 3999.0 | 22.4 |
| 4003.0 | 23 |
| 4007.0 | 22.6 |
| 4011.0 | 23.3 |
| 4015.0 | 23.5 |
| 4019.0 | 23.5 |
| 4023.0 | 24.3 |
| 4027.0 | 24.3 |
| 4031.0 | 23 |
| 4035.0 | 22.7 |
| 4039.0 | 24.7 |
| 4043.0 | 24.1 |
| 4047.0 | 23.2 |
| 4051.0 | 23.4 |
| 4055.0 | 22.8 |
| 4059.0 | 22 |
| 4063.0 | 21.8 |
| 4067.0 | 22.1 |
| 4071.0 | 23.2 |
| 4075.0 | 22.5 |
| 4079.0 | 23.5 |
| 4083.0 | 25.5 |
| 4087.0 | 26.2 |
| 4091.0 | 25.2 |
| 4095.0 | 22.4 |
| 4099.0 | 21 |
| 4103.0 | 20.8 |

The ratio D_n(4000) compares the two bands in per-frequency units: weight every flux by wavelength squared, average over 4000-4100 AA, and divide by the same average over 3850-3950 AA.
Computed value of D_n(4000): 1.93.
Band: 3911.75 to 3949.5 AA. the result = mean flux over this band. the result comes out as 12.5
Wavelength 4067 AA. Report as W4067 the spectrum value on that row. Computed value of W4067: 22.1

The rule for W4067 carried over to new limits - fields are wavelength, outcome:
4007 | 22.6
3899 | 16.1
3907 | 16.1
